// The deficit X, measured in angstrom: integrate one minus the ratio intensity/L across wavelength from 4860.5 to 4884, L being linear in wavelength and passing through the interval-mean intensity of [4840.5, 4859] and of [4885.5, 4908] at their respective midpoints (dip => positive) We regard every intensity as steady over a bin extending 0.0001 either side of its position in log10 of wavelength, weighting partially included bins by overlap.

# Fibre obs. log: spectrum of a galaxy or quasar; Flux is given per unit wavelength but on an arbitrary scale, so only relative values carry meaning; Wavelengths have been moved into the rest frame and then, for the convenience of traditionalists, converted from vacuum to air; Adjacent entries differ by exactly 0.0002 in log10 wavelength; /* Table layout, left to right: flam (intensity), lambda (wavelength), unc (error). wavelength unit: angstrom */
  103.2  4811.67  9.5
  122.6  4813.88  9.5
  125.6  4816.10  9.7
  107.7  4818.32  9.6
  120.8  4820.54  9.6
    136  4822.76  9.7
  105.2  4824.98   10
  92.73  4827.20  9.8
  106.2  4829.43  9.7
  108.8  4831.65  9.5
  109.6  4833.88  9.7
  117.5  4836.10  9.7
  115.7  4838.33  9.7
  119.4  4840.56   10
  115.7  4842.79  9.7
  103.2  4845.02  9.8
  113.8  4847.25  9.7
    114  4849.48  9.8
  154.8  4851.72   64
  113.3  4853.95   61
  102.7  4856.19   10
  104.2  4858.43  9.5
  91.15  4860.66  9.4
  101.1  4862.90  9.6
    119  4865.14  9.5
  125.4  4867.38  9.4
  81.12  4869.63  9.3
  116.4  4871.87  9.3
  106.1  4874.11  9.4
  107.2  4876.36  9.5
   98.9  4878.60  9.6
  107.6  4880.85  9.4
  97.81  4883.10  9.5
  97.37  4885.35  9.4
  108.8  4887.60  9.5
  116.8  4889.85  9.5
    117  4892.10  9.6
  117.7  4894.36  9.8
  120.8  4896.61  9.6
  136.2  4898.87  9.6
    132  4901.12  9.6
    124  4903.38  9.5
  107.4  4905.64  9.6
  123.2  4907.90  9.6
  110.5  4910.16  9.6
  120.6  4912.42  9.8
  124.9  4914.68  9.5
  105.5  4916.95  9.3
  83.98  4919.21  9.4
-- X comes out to 2.42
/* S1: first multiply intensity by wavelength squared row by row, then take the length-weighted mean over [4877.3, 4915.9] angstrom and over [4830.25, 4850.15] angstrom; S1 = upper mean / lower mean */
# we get 1.04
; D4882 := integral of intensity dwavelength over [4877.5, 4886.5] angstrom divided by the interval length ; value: 100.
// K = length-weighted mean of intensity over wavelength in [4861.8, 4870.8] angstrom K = 107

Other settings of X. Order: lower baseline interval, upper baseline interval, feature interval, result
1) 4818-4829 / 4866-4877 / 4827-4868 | -0.88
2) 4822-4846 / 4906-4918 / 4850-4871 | 0.49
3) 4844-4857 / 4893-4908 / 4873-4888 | 2.18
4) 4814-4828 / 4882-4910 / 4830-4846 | 0.44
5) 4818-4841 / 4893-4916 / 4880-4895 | 1.35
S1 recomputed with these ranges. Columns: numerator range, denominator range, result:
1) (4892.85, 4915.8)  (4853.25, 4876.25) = 1.17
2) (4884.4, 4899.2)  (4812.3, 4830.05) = 1.04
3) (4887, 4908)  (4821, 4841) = 1.10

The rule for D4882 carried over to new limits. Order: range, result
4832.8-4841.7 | 116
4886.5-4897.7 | 116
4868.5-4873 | 98.8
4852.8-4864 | 103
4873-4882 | 105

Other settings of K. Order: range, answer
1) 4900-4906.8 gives 121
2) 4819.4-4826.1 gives 121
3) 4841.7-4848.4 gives 111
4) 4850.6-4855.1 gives 134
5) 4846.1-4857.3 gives 120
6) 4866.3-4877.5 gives 107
